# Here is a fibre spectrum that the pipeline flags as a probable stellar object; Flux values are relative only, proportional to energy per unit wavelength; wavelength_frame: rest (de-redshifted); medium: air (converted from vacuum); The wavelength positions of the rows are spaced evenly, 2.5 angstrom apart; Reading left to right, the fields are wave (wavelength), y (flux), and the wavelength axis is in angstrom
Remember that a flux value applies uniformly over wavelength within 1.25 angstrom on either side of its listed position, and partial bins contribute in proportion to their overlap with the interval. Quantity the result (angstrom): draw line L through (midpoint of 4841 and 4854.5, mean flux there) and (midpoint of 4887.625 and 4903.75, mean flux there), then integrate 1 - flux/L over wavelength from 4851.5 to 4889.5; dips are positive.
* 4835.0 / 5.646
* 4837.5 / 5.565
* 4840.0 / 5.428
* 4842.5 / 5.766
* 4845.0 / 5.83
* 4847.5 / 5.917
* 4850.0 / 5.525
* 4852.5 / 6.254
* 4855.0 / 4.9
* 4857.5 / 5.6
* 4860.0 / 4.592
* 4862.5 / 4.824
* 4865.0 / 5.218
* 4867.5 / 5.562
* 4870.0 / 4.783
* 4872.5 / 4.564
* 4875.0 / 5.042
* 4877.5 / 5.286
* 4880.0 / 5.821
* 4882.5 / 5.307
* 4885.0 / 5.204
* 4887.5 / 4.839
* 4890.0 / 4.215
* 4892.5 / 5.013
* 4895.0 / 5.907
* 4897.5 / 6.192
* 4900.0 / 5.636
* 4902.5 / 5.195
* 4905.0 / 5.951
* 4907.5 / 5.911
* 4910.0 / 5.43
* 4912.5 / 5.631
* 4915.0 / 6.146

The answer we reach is 2.8 angstrom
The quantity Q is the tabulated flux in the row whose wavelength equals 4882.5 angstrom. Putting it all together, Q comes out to 5.307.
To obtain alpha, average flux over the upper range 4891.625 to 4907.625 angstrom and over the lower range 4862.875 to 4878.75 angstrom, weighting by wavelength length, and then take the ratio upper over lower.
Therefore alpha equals 1.12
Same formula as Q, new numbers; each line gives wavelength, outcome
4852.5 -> 6.254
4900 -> 5.636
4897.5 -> 6.192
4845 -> 5.83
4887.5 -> 4.839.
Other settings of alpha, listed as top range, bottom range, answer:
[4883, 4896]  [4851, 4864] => 0.96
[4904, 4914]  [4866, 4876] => 1.15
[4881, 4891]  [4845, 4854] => 0.84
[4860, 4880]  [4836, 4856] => 0.89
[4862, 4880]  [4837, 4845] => 0.91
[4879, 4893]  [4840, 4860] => 0.90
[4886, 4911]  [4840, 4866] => 1.00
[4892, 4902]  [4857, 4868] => 1.12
